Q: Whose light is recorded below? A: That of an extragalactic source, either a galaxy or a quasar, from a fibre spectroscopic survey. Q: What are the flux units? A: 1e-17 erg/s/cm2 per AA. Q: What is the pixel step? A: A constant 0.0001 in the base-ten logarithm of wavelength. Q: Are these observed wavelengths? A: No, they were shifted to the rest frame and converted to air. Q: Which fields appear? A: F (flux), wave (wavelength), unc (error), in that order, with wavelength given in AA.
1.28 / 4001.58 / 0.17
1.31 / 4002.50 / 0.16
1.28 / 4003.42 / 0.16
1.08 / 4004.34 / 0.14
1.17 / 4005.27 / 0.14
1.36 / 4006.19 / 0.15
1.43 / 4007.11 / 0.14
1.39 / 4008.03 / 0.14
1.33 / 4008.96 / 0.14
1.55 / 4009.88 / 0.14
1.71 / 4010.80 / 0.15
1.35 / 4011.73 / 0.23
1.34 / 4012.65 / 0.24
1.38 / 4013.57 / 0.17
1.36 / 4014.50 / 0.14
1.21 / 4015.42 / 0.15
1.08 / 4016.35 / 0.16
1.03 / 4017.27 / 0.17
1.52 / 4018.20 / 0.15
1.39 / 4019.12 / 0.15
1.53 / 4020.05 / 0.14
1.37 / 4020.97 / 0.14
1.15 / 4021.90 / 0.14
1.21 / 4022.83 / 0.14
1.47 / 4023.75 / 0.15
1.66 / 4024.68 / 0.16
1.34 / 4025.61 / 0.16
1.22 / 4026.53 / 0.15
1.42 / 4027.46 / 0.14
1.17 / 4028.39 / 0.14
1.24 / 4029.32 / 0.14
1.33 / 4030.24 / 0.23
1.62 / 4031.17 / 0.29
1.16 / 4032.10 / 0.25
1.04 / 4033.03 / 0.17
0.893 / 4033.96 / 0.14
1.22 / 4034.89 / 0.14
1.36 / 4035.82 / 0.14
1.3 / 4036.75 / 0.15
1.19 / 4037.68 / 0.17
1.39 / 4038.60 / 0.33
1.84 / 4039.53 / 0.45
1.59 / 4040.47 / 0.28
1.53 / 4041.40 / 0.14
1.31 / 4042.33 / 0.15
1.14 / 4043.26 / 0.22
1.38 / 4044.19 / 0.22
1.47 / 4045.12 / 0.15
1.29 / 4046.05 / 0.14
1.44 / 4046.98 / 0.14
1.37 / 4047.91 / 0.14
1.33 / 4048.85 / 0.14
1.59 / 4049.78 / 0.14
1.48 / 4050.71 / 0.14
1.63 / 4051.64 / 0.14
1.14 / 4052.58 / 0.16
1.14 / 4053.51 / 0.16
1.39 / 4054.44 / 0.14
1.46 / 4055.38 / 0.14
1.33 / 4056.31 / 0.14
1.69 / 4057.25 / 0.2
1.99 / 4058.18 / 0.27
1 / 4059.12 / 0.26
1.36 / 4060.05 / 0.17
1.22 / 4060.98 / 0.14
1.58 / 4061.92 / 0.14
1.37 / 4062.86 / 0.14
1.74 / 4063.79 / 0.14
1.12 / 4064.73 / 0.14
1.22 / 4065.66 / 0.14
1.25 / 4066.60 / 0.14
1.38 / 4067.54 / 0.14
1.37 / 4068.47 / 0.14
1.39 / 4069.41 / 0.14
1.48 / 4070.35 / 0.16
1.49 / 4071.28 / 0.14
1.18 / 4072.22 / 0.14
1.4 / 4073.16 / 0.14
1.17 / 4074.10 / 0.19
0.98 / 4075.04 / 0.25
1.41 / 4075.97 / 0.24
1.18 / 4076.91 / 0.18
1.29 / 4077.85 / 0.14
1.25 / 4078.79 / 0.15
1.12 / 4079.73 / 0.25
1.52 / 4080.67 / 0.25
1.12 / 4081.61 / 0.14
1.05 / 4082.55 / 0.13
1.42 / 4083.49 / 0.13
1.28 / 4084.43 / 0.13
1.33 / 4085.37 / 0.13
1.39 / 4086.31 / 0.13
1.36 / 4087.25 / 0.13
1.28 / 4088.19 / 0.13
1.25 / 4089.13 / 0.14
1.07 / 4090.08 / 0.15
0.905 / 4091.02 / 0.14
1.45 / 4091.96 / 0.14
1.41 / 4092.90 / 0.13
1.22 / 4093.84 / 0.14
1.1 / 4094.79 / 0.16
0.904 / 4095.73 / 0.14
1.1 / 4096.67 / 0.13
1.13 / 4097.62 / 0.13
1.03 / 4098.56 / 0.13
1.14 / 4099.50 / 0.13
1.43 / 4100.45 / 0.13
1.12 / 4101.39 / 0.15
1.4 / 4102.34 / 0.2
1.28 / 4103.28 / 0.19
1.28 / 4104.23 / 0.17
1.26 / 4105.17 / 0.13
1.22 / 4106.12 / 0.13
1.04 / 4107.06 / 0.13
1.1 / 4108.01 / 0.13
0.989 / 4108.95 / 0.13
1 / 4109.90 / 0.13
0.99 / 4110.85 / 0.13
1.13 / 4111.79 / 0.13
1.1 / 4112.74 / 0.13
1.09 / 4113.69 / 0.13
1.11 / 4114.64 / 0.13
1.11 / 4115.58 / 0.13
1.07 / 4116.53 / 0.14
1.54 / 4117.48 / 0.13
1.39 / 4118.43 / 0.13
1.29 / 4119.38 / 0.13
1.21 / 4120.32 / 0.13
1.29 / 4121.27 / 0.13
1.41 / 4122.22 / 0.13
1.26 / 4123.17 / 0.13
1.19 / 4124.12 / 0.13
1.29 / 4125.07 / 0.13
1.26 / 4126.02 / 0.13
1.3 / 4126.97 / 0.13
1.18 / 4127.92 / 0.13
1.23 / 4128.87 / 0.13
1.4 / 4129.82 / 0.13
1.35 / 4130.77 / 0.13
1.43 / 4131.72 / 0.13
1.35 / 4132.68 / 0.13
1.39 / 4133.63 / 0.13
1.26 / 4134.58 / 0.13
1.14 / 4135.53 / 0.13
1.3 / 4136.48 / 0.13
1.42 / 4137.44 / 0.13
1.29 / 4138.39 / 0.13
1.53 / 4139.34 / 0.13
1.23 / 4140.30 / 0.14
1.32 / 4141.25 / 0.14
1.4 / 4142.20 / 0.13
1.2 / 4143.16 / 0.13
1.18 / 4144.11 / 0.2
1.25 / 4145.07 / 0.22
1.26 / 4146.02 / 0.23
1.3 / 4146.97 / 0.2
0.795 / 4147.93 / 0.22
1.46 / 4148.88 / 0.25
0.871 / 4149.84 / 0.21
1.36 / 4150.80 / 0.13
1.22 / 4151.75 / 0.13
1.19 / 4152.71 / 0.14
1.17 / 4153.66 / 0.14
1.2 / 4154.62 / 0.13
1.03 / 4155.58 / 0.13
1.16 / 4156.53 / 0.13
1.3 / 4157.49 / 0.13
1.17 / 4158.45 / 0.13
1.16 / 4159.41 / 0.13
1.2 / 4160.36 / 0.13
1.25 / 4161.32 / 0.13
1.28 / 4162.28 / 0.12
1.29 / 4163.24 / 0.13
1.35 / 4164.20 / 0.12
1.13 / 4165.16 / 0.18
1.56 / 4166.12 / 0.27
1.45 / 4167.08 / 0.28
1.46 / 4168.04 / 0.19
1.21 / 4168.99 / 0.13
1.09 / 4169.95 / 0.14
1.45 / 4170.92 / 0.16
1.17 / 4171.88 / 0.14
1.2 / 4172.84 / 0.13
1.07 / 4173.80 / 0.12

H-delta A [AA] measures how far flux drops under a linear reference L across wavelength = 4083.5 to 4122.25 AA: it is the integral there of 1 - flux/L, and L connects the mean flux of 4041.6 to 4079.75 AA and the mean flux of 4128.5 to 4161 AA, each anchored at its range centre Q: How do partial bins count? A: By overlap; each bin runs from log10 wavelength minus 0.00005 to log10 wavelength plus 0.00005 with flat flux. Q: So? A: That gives 3.09 AA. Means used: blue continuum 1.36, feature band 1.2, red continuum 1.25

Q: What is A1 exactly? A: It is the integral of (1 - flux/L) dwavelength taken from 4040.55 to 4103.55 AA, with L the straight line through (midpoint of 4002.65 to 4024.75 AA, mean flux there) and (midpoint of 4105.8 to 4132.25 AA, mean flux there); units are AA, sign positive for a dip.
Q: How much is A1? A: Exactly -1.9 AA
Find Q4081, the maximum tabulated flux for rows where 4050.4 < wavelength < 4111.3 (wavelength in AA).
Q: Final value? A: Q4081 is 1.99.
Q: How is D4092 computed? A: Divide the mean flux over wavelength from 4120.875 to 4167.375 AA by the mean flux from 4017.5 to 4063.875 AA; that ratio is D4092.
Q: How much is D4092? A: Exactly 0.92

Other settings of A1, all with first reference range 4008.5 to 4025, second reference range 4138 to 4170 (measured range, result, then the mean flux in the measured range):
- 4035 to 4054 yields -0.70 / 1.39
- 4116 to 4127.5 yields -0.14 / 1.29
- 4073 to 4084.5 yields 0.63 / 1.24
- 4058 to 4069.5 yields -0.37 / 1.37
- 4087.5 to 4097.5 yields 0.99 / 1.17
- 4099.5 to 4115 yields 1.56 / 1.16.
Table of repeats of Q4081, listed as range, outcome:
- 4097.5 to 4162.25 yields 1.54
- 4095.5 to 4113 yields 1.43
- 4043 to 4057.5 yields 1.69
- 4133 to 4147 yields 1.53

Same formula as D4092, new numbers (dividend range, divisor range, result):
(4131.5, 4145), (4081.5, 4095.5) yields 1.06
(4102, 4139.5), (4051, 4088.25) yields 0.93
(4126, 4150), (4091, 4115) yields 1.11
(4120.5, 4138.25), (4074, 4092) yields 1.05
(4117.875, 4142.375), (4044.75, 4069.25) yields 0.94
